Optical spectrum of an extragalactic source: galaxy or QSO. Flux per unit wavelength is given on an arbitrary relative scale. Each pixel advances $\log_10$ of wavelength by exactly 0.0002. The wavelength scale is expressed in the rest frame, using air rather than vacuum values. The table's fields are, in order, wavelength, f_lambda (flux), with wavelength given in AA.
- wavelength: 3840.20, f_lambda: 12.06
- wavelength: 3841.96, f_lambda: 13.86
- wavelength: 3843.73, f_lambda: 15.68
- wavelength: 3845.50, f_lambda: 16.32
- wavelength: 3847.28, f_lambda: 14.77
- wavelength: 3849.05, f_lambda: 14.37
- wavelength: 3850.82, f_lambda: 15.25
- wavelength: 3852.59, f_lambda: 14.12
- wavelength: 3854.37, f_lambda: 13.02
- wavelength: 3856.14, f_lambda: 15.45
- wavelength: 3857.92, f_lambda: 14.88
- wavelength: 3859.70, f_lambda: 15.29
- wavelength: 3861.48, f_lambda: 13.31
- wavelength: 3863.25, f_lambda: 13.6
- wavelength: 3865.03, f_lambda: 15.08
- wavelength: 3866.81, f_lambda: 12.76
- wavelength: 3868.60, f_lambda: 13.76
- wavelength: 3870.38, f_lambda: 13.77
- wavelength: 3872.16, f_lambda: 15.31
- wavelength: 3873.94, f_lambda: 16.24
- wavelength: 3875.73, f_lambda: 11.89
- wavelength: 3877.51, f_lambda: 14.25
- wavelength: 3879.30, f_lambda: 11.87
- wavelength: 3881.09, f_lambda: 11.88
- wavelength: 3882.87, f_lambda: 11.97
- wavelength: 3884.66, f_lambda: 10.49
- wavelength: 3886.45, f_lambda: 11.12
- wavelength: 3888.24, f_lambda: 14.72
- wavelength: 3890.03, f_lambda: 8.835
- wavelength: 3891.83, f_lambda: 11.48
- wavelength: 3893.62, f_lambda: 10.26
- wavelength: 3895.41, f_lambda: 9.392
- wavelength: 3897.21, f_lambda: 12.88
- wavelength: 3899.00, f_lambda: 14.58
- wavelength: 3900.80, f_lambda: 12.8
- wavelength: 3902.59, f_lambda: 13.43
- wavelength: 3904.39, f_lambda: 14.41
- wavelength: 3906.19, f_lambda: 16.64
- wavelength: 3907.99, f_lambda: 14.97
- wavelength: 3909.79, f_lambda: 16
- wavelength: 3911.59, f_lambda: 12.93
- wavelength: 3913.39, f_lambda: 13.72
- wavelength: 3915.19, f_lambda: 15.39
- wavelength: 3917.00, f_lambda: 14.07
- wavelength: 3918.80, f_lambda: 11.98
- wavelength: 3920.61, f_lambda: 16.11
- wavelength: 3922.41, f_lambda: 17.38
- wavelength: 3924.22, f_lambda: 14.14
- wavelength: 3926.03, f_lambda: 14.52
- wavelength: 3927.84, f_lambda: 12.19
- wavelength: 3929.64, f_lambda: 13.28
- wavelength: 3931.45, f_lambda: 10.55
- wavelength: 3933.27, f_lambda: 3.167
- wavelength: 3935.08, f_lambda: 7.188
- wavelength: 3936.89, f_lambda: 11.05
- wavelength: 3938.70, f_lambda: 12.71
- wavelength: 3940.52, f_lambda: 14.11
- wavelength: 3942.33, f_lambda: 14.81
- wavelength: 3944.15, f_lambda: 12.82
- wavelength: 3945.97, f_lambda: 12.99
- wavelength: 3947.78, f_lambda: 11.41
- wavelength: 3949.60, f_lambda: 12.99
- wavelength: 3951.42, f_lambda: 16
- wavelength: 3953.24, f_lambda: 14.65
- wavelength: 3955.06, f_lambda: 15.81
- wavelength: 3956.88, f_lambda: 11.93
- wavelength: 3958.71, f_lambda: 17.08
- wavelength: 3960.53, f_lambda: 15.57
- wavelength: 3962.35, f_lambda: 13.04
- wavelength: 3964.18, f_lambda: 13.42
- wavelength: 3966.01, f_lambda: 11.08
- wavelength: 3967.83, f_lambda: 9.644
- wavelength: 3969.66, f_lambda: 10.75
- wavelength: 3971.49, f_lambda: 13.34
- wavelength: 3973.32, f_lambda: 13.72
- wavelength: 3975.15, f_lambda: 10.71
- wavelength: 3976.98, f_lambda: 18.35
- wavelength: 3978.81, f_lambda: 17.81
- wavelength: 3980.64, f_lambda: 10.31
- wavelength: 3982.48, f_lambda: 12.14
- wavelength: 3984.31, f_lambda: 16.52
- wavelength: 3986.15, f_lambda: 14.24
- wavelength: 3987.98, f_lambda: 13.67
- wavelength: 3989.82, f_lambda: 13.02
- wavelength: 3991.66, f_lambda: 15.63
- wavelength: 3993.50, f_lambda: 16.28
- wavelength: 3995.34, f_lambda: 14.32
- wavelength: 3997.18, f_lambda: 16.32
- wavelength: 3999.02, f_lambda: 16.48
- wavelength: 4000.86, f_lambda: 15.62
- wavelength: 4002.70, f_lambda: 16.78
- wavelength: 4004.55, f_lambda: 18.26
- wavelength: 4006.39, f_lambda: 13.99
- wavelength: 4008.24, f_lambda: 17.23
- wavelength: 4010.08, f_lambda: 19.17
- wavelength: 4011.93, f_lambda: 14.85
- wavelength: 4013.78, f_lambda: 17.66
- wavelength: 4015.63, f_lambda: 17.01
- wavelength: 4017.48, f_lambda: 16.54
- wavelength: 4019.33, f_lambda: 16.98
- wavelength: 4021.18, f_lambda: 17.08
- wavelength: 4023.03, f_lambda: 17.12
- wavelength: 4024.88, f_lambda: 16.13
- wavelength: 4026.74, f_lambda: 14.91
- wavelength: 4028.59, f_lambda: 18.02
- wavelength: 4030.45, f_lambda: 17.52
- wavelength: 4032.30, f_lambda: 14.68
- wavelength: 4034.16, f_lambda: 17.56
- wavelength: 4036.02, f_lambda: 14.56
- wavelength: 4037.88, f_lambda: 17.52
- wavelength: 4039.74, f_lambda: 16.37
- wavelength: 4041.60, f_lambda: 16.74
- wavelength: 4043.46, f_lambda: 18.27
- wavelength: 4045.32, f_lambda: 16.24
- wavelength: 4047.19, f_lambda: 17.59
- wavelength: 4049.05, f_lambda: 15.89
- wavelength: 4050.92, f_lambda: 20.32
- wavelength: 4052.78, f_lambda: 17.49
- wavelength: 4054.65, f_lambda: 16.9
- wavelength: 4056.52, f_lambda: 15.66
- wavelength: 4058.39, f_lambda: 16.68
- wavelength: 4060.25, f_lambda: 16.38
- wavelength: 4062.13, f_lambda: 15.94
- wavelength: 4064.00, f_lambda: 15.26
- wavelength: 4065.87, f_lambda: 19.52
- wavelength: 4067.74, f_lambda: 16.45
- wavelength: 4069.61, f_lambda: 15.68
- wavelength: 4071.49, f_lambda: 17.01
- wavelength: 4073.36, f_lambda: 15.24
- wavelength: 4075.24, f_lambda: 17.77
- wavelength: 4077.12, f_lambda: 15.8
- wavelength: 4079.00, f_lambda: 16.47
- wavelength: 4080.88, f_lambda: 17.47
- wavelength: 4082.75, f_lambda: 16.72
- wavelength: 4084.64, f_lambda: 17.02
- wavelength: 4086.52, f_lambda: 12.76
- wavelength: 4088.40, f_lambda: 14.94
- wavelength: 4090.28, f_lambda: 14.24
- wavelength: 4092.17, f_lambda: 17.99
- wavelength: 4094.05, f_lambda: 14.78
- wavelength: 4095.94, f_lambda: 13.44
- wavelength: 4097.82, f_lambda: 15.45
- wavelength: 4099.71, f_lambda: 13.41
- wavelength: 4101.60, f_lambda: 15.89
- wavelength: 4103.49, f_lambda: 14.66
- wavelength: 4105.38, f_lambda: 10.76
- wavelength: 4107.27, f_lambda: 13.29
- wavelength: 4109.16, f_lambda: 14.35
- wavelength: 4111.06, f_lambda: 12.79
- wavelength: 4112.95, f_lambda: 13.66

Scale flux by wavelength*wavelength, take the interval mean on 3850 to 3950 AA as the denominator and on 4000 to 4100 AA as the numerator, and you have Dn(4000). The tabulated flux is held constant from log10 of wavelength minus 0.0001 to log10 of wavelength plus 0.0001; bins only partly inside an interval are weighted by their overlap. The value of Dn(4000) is 1.35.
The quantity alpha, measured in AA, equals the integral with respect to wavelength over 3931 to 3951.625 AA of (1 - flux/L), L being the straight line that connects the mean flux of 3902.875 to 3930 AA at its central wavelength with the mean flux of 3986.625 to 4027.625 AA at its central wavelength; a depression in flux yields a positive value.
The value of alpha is 4.7 AA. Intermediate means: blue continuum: 14.5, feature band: 11.5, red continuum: 16.1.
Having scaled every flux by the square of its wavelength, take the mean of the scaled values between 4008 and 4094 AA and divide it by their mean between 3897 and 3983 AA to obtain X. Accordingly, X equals 1.32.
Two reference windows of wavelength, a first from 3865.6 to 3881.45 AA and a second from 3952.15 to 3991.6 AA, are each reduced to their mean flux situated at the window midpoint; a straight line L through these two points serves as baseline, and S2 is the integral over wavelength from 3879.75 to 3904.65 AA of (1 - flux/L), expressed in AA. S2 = 3.05 AA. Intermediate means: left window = 13.6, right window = 13.7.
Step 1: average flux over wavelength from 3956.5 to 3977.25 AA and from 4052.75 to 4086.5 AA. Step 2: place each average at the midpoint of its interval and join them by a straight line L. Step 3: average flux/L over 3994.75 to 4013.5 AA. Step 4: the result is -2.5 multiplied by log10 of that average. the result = -0.15 mag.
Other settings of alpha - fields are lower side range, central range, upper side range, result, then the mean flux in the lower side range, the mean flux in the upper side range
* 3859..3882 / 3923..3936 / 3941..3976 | 2.5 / 13.8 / 13.3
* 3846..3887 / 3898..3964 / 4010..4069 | 6.0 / 13.7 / 16.8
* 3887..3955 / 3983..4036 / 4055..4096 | -4.8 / 13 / 16.1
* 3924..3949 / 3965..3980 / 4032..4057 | 0.4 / 11.7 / 16.9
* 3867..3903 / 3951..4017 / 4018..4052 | 2.6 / 12.5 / 16.9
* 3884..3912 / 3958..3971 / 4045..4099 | 1.2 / 12.8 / 16.3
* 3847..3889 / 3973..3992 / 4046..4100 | 1.2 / 13.7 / 16.2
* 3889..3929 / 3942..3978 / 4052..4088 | 2.4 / 13.6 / 16.4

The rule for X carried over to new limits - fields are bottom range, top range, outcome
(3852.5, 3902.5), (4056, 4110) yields 1.32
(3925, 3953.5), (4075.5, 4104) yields 1.38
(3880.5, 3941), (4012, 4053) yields 1.42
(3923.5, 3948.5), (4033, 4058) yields 1.52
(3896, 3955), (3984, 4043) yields 1.27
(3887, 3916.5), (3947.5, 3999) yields 1.09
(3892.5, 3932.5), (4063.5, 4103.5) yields 1.26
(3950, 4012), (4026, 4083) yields 1.19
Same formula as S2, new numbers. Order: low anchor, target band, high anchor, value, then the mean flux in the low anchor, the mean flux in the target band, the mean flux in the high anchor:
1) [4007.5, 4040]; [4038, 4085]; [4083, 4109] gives -3.8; 16.7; 16.8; 14.6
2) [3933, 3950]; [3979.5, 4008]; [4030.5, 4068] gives -1.7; 11.6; 15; 16.8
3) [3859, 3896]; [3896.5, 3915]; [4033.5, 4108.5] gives -1.5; 12.7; 14.3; 16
